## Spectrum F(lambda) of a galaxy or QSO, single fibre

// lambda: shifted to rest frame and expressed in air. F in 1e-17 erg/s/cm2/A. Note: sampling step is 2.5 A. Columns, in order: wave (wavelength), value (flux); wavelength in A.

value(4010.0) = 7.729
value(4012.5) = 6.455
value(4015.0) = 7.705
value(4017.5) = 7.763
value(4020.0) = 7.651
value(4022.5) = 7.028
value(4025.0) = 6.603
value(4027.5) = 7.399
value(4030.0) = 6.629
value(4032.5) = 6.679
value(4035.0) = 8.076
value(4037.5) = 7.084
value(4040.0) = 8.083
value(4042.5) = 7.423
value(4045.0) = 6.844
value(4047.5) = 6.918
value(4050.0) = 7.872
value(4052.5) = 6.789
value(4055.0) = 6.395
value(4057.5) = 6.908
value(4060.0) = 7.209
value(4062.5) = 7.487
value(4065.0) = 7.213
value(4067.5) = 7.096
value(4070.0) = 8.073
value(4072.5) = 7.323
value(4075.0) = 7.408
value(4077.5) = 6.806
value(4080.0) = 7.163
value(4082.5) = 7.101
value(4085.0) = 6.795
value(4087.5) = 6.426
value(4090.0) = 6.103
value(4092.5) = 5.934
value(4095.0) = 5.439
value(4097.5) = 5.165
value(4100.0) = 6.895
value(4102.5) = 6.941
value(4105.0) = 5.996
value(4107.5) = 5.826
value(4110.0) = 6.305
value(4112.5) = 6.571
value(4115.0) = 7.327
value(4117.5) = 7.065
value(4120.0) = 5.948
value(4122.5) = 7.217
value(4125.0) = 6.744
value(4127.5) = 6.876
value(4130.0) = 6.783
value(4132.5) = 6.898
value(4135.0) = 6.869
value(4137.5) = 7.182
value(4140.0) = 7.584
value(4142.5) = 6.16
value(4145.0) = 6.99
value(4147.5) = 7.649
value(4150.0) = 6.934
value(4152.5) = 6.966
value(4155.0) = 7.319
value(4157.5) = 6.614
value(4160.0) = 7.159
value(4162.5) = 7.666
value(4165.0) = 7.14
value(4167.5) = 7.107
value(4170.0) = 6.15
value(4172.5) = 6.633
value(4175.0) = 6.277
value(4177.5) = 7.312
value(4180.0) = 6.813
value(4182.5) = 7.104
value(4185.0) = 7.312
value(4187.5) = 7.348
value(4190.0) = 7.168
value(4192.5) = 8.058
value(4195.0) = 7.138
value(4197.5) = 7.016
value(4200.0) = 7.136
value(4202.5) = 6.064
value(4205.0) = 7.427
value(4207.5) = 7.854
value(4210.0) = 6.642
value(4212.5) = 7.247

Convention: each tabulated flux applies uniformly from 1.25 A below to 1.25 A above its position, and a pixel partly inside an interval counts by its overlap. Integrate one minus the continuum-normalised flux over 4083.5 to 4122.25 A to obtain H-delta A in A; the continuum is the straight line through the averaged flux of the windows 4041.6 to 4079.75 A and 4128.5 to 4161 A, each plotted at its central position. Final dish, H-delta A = 4.1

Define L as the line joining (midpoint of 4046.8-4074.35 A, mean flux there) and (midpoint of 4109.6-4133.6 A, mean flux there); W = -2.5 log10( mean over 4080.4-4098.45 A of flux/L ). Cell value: 0.134 mag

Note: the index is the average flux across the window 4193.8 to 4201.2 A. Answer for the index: 7.1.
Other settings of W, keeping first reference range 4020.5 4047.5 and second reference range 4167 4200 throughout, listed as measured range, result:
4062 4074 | -0.04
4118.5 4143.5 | 0.04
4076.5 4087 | 0.03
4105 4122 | 0.10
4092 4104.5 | 0.17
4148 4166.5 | -0.01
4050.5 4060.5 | 0.04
